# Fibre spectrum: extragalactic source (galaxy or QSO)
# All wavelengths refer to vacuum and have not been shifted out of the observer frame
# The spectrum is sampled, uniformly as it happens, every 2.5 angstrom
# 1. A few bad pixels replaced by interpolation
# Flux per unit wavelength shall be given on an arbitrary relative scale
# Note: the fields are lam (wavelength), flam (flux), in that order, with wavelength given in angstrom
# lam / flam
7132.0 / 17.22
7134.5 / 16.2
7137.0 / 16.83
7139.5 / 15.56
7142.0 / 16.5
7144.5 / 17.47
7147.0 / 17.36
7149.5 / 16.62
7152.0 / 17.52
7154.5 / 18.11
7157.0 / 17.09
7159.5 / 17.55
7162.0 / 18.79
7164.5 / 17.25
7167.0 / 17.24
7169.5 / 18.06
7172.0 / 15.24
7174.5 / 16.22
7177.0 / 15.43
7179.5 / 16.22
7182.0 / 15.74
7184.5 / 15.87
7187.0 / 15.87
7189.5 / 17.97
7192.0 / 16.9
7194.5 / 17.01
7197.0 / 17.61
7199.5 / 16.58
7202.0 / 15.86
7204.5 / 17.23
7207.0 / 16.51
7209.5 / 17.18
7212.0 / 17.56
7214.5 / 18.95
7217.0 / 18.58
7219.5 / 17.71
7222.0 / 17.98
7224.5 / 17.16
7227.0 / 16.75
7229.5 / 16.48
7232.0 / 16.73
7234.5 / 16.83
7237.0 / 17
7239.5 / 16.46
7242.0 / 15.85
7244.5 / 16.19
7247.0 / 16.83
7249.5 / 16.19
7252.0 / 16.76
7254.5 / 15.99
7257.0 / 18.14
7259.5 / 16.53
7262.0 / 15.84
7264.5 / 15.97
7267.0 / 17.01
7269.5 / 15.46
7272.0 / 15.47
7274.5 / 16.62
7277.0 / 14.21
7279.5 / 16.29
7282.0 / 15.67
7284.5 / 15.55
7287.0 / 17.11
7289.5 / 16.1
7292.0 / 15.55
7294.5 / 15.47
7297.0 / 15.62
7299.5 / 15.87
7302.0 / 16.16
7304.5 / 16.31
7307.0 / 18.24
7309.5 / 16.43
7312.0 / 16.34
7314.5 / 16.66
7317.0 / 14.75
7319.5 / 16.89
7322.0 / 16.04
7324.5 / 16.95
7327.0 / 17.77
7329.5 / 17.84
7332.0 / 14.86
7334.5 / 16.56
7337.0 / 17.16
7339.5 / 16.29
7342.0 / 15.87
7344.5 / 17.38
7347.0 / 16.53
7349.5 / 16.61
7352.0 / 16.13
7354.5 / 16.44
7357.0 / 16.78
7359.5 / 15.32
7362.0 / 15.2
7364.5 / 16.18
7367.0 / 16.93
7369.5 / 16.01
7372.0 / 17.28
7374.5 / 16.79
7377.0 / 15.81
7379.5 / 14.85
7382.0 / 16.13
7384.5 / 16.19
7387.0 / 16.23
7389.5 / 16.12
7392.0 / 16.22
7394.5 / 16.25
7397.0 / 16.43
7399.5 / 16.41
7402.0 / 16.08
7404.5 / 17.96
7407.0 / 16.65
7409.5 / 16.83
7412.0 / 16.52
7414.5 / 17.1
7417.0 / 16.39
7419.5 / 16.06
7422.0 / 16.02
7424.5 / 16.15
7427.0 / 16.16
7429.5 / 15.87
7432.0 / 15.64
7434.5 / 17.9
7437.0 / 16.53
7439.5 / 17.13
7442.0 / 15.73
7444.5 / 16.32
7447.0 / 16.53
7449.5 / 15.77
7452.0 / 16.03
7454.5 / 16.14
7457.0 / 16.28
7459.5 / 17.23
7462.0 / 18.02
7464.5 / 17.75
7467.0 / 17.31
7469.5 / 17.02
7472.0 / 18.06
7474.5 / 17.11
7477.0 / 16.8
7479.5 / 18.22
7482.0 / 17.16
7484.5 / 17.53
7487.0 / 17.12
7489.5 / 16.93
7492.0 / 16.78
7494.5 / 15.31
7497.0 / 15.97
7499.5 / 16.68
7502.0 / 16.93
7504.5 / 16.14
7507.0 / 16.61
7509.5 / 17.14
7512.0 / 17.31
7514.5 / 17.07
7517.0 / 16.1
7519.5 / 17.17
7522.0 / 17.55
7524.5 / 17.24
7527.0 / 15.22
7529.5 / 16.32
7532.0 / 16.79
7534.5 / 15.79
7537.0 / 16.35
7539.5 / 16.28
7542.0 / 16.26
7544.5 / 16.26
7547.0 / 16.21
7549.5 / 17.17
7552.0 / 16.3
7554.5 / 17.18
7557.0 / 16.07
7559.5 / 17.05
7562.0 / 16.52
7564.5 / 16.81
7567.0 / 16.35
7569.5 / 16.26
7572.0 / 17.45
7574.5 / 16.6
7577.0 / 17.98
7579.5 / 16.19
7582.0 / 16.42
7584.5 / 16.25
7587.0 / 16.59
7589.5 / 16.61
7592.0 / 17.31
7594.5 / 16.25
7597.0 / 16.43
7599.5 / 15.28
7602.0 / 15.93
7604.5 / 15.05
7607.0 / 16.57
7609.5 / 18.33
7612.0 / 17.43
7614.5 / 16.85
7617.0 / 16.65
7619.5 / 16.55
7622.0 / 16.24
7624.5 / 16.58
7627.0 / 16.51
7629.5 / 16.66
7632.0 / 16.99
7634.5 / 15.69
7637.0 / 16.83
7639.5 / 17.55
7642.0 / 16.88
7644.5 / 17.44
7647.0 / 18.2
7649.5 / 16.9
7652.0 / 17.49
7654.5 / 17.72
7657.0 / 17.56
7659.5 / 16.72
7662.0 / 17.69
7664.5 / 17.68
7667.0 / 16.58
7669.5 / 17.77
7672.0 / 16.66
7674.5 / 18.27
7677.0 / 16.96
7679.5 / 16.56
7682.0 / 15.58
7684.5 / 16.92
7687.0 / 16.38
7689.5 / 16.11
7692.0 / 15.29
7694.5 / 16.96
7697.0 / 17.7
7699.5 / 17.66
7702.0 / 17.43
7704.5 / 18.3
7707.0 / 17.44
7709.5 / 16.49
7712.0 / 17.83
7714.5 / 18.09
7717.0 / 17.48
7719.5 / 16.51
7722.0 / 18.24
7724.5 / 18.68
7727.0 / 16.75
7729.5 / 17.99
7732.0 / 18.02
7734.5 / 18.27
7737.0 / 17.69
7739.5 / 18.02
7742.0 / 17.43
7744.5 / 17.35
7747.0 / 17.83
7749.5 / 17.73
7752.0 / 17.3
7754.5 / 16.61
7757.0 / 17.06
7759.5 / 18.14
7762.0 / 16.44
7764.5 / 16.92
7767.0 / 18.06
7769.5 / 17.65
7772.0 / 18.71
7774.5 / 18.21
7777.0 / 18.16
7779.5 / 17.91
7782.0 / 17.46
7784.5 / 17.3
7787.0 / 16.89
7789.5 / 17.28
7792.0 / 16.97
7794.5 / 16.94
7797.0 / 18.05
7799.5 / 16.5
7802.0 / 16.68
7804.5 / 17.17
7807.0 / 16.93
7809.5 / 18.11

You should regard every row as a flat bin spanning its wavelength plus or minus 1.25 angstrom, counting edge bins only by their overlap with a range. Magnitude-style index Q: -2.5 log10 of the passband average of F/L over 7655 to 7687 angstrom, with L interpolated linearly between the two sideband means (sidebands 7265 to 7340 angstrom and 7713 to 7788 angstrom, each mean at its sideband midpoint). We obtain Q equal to 0.02 mag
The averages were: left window 16.2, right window 17.6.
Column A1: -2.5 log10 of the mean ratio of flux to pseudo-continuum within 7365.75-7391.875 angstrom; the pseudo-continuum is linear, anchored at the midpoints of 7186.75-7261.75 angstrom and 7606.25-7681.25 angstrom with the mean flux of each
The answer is 0.05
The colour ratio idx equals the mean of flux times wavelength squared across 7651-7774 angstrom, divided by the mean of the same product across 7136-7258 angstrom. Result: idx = 1.2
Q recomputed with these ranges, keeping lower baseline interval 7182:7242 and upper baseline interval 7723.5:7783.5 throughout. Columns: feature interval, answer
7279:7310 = 0.06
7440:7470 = 0.04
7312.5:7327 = 0.05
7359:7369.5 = 0.08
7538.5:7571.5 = 0.06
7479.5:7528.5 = 0.04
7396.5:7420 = 0.04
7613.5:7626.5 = 0.06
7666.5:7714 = 0.04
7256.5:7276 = 0.05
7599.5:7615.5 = 0.06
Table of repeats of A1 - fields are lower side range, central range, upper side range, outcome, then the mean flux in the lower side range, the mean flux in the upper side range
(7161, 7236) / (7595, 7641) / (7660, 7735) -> 0.04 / 17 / 17.3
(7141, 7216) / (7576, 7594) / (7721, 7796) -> 0.04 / 17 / 17.6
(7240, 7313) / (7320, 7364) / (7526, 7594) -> -0.01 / 16.2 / 16.5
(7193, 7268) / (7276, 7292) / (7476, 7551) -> 0.07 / 16.9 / 16.7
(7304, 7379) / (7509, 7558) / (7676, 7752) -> 0.02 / 16.5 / 17.3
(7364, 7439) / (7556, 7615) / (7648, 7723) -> 0.02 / 16.4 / 17.2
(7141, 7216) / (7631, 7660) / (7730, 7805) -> 0.01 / 17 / 17.5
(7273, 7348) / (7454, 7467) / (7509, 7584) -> -0.04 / 16.3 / 16.6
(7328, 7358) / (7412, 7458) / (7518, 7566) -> 0.01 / 16.5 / 16.6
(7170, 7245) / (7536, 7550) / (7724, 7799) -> 0.06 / 16.8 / 17.6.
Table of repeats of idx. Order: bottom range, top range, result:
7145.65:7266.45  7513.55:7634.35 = 1.08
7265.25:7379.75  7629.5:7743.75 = 1.17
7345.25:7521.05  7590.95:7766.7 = 1.10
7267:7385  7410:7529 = 1.07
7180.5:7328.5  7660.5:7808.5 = 1.19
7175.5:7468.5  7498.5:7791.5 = 1.12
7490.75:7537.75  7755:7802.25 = 1.13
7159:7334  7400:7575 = 1.07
